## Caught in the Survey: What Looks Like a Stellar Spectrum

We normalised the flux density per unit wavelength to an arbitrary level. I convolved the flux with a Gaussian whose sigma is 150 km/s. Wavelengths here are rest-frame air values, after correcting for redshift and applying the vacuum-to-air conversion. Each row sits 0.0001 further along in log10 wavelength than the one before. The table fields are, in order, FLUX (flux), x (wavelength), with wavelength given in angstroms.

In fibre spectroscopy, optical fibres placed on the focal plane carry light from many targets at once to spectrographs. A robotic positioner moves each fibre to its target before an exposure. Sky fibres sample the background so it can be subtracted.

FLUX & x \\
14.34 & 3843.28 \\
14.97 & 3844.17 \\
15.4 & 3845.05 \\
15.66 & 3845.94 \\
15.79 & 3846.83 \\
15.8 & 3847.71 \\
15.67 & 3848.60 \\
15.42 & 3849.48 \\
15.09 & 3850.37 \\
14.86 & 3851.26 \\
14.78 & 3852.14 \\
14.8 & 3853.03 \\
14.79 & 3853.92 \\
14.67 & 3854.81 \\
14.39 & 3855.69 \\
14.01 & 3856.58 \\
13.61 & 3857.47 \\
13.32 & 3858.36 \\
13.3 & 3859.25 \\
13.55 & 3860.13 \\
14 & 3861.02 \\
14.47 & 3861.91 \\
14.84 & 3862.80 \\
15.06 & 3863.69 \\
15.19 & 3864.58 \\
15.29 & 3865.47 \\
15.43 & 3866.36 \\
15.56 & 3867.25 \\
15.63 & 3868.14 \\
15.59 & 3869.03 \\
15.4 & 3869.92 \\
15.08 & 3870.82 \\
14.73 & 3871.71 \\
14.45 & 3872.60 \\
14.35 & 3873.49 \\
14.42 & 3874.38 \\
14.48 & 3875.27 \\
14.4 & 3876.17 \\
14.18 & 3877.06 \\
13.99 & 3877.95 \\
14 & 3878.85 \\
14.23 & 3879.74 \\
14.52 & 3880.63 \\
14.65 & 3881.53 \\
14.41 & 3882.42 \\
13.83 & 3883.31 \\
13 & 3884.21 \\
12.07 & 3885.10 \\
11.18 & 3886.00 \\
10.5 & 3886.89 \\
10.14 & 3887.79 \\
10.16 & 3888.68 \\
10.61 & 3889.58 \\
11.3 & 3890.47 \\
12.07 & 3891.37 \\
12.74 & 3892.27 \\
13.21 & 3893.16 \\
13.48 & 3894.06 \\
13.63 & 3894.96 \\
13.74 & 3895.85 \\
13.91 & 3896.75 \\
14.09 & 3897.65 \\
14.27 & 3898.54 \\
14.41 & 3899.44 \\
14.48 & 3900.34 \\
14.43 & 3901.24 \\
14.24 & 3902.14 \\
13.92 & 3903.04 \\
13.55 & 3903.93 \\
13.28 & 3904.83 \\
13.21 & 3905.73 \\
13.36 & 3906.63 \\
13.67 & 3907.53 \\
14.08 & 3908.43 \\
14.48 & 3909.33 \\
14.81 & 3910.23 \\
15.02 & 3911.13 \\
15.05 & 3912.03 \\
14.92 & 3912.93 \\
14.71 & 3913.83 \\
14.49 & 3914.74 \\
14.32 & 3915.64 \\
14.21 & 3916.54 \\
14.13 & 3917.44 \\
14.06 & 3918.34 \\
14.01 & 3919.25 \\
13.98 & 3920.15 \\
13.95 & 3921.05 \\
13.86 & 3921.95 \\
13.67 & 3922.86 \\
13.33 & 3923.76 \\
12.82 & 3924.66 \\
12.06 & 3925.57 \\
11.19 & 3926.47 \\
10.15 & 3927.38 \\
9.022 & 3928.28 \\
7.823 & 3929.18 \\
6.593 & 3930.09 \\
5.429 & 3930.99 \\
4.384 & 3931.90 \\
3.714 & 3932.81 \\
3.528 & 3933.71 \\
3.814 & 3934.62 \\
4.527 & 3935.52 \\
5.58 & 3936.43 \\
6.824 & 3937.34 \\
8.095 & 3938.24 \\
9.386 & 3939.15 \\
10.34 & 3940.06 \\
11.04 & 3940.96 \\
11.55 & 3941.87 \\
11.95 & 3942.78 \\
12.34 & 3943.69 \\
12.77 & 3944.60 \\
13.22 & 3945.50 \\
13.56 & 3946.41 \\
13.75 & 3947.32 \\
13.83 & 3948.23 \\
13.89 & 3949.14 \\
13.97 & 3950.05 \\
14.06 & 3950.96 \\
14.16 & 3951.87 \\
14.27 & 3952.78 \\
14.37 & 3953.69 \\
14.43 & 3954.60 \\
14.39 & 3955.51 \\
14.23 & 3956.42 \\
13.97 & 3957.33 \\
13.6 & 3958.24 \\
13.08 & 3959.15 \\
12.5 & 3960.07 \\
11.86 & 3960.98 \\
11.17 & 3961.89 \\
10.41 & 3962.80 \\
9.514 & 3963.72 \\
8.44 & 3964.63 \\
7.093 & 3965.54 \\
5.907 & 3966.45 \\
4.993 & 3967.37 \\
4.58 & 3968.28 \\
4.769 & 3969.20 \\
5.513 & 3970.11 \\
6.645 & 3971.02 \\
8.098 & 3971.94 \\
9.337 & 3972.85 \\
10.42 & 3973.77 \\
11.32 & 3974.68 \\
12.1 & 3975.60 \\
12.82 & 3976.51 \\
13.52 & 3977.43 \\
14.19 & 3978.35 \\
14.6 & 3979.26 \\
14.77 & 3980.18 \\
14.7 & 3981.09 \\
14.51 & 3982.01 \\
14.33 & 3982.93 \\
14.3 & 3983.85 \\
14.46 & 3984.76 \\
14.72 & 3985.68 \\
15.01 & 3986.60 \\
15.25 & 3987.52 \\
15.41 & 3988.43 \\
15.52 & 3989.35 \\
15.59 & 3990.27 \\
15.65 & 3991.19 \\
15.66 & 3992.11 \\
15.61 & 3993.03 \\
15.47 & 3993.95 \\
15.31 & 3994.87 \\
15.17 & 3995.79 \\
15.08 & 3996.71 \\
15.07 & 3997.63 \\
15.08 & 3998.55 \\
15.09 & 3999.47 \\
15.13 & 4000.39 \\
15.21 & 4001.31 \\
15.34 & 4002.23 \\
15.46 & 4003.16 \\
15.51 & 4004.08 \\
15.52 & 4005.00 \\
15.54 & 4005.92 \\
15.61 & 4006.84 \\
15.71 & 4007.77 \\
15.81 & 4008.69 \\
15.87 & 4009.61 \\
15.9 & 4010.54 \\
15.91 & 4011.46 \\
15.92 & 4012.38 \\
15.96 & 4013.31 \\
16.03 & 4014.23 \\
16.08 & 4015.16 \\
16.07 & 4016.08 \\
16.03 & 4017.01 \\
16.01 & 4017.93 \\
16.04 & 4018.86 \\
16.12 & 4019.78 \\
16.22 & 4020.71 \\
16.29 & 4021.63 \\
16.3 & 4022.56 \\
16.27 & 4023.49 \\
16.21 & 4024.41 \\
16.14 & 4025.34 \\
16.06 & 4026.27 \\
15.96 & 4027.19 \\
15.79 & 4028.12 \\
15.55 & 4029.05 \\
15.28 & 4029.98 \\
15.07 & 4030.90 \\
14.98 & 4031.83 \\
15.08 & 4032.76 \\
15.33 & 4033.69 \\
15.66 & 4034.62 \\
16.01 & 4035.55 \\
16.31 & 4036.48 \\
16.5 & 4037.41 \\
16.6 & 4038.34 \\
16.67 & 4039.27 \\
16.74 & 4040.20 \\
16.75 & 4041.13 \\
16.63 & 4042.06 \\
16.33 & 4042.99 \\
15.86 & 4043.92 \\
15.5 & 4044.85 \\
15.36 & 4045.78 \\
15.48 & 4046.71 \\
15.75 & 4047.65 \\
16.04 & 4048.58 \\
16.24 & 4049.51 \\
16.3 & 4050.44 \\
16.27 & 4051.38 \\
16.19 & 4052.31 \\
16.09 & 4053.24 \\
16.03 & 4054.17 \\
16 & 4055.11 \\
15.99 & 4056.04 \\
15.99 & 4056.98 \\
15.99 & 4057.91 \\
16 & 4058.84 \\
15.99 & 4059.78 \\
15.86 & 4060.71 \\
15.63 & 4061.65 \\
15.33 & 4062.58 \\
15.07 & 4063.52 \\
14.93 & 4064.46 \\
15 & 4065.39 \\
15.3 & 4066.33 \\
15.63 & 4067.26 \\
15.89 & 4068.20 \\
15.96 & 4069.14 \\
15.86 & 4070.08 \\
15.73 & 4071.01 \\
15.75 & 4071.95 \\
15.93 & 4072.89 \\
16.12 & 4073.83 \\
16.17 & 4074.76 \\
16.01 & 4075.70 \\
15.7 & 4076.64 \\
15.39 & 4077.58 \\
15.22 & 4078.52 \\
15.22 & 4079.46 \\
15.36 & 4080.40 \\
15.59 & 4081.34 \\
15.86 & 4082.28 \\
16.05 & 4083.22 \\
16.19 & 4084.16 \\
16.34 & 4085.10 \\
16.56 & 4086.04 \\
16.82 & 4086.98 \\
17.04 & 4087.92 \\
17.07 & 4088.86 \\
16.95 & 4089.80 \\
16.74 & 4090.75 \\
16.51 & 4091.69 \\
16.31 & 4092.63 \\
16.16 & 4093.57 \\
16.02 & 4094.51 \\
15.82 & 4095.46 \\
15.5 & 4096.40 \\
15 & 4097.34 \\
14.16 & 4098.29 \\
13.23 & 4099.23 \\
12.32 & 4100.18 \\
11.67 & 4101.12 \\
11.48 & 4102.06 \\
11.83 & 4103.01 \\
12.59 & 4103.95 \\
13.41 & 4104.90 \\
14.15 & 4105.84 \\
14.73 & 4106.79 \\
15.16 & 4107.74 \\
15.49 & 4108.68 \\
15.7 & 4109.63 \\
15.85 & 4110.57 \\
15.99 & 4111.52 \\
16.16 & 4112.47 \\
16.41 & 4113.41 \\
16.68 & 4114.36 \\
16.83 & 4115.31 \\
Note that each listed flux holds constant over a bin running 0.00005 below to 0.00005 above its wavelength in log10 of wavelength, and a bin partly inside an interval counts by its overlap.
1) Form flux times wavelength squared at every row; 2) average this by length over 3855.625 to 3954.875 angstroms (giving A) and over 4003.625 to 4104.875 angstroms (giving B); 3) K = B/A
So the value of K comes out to 1.3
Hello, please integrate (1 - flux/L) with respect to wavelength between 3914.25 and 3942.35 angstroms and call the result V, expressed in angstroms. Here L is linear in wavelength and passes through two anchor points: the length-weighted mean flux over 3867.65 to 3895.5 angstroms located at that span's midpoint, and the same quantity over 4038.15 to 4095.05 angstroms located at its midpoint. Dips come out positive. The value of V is 7.98 angstroms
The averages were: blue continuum 13.4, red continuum 16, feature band 10.1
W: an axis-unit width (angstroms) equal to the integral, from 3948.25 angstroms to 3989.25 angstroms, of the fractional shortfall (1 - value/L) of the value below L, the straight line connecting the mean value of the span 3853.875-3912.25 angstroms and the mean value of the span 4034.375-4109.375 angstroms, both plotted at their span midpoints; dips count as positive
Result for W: 7.42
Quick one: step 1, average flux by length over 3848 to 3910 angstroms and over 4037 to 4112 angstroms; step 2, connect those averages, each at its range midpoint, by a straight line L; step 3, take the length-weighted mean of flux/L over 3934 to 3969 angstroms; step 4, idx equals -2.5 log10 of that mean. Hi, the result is 0.31 mag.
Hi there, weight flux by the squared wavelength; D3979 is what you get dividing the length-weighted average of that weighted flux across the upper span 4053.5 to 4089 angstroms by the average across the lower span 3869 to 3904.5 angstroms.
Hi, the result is 1.3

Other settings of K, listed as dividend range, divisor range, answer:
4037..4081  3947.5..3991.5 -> 1.36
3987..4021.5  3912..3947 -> 1.51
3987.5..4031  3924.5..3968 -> 1.56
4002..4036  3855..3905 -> 1.23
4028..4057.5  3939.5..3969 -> 1.42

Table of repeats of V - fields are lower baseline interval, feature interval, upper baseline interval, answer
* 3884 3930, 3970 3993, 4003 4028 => 2.71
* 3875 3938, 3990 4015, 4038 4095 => -1.82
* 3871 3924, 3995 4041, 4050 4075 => -1.66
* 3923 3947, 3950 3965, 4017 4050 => -3.09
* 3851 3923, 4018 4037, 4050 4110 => -1.02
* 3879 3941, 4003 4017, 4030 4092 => -1.17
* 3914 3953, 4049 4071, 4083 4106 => -2.53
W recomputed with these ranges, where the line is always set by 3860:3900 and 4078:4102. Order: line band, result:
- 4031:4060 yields -1.6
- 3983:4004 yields -0.7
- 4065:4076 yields -0.3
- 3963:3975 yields 5.8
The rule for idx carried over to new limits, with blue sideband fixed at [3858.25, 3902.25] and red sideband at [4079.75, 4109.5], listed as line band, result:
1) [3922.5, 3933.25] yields 0.47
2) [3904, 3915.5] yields -0.02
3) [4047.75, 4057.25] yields -0.09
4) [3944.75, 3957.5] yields 0.02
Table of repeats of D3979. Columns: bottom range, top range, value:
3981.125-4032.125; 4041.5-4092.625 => 1.06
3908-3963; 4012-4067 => 1.42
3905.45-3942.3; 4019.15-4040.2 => 1.52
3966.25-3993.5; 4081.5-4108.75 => 1.31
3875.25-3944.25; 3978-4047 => 1.37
